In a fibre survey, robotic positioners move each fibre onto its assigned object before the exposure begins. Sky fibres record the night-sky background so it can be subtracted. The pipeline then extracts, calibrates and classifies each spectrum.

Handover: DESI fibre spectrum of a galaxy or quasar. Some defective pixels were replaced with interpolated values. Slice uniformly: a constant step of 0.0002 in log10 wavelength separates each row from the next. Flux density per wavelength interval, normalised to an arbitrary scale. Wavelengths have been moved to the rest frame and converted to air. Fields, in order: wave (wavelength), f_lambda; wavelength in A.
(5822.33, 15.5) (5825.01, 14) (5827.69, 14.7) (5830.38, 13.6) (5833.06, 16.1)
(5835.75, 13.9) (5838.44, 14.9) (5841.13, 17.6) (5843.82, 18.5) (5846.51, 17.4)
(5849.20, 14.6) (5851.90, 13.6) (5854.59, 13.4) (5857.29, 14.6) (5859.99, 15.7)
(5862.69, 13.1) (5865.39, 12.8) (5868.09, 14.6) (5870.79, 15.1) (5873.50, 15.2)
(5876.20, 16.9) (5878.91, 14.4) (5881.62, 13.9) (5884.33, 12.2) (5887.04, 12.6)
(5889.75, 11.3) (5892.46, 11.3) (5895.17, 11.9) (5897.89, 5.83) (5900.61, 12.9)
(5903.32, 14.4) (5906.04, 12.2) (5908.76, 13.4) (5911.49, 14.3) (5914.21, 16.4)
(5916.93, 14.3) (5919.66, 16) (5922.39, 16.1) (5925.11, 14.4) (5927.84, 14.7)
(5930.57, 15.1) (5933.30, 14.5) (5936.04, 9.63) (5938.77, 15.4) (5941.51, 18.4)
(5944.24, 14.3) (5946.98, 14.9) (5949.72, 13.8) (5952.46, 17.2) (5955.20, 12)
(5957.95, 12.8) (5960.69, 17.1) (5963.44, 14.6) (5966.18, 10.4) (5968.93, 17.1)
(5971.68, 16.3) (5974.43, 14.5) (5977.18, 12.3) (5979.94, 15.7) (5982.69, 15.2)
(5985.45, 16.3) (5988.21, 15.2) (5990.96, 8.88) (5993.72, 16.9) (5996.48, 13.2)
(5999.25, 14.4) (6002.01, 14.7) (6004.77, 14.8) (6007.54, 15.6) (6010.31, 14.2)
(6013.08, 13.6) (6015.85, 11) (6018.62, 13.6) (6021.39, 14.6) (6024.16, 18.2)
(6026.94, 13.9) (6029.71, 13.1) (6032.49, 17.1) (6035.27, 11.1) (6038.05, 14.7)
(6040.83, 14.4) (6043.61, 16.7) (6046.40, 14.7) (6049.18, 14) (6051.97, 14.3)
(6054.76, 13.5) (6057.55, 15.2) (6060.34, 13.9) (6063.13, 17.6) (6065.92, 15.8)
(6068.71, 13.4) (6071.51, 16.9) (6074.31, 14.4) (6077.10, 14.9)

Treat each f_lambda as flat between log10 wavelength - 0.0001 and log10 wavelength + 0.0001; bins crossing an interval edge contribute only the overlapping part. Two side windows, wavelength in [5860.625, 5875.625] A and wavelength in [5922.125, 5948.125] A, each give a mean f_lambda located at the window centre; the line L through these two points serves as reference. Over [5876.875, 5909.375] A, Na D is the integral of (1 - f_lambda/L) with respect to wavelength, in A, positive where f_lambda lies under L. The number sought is 5.00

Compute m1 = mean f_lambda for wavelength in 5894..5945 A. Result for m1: 13.9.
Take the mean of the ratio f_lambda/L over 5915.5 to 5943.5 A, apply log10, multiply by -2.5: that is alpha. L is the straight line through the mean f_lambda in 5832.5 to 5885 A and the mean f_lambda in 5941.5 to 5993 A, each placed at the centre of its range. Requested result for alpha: -0.01 mag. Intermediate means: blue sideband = 14.9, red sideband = 14.5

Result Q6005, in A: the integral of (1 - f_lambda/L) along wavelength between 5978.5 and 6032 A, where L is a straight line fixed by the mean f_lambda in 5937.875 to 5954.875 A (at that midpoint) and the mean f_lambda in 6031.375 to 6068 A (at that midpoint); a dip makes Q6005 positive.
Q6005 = 2.4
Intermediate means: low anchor 15.5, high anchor 14.8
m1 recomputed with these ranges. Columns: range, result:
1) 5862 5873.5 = 14.1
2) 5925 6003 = 14.5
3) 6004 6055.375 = 14.4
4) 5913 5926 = 15.5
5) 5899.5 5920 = 14.2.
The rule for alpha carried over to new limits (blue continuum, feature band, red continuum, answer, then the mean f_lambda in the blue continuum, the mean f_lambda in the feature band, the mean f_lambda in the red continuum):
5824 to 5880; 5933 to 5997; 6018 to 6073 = 0.03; 15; 14.5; 14.9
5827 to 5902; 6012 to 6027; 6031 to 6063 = 0.03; 14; 14.2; 14.6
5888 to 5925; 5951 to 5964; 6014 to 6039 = -0.09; 13.1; 14.7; 14.1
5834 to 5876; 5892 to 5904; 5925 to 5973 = 0.32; 15.1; 11.1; 14.6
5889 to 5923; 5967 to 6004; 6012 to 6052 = -0.06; 13.1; 14.6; 14.3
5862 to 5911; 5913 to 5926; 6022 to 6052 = -0.16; 13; 15.5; 14.8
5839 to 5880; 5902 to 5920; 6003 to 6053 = 0.04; 15.2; 14.3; 14.4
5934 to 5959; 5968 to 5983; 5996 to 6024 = -0.07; 14.3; 15.1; 14.2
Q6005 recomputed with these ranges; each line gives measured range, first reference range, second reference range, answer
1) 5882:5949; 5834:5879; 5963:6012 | 5.4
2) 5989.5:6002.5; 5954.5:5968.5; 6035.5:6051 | 0.5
